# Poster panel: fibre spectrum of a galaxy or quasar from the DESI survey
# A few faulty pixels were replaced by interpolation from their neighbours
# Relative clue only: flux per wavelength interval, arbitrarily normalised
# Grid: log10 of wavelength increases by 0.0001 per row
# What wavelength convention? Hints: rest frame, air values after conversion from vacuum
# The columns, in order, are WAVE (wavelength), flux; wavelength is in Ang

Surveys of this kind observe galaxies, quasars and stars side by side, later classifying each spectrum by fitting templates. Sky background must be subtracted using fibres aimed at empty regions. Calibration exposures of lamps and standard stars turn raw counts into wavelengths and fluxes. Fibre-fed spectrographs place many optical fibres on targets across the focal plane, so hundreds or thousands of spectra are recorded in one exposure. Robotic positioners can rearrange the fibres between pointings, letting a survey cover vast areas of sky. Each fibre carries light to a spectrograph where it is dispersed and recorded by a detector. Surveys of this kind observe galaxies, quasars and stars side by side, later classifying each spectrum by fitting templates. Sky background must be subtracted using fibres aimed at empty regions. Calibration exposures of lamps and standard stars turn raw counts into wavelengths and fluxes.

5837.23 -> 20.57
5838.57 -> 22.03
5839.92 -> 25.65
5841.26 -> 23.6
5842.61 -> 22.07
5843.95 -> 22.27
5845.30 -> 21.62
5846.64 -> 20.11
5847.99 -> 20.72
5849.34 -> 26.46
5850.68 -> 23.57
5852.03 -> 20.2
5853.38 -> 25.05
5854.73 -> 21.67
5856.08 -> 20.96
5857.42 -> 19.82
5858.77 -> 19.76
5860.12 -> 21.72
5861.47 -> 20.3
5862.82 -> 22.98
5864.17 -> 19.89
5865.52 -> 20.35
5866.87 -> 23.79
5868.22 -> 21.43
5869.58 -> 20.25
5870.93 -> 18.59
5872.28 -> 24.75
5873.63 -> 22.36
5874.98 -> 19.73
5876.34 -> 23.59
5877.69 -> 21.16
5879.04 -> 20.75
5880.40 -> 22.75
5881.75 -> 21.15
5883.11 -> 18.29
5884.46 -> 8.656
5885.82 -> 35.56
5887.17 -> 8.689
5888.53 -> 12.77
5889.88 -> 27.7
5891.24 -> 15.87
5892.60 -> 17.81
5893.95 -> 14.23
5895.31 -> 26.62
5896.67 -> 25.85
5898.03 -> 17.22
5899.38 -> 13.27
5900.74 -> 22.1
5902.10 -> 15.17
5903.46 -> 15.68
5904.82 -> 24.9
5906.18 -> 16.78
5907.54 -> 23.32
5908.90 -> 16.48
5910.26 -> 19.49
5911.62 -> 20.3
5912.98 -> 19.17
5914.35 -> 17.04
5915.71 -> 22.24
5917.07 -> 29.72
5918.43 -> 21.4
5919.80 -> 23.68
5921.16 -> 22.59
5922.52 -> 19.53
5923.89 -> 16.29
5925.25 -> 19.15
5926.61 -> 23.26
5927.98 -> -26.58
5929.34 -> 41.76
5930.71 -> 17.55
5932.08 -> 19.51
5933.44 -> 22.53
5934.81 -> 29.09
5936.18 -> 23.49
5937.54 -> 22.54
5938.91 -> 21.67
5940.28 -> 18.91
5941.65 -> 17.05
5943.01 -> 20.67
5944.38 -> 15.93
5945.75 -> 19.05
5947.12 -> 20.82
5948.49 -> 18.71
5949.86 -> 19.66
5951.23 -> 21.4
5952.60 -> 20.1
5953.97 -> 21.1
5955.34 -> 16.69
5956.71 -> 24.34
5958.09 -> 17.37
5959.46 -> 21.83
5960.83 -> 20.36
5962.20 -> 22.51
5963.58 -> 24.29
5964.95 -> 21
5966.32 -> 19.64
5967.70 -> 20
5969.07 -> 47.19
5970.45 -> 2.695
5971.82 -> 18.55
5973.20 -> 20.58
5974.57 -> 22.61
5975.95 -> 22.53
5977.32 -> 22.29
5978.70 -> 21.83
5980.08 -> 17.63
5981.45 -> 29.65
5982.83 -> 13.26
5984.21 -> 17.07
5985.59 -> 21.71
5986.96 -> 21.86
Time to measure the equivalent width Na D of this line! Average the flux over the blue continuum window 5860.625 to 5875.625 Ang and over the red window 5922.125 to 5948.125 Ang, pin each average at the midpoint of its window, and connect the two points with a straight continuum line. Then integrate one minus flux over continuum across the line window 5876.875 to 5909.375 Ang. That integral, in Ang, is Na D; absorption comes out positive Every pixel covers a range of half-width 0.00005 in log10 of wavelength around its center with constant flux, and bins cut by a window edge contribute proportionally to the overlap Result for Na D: 1.8 Ang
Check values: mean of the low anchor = 21.3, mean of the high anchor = 19.1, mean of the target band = 19.3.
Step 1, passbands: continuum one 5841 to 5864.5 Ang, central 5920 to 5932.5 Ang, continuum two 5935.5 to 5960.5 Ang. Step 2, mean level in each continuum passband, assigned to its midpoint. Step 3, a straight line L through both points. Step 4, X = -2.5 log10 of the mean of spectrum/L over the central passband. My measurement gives 0.189 mag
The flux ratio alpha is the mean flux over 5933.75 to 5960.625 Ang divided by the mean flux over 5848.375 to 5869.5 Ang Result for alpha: 0.9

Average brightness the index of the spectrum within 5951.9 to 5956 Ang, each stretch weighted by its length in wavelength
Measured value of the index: 19.3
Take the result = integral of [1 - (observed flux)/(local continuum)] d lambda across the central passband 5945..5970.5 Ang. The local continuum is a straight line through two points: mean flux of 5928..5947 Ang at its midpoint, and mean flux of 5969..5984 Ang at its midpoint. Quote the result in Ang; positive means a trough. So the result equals -1.1 Ang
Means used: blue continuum 20.5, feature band 21.4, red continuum 20.5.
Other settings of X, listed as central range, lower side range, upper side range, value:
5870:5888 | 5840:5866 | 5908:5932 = 0.02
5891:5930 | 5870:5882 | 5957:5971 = 0.14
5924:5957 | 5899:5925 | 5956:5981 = 0.08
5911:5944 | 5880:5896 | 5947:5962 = -0.01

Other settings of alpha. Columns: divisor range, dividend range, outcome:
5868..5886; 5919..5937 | 0.93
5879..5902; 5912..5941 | 1.05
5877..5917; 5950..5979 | 1.09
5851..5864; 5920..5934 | 0.83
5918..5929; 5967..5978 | 1.41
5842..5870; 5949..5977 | 0.98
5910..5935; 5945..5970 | 1.11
